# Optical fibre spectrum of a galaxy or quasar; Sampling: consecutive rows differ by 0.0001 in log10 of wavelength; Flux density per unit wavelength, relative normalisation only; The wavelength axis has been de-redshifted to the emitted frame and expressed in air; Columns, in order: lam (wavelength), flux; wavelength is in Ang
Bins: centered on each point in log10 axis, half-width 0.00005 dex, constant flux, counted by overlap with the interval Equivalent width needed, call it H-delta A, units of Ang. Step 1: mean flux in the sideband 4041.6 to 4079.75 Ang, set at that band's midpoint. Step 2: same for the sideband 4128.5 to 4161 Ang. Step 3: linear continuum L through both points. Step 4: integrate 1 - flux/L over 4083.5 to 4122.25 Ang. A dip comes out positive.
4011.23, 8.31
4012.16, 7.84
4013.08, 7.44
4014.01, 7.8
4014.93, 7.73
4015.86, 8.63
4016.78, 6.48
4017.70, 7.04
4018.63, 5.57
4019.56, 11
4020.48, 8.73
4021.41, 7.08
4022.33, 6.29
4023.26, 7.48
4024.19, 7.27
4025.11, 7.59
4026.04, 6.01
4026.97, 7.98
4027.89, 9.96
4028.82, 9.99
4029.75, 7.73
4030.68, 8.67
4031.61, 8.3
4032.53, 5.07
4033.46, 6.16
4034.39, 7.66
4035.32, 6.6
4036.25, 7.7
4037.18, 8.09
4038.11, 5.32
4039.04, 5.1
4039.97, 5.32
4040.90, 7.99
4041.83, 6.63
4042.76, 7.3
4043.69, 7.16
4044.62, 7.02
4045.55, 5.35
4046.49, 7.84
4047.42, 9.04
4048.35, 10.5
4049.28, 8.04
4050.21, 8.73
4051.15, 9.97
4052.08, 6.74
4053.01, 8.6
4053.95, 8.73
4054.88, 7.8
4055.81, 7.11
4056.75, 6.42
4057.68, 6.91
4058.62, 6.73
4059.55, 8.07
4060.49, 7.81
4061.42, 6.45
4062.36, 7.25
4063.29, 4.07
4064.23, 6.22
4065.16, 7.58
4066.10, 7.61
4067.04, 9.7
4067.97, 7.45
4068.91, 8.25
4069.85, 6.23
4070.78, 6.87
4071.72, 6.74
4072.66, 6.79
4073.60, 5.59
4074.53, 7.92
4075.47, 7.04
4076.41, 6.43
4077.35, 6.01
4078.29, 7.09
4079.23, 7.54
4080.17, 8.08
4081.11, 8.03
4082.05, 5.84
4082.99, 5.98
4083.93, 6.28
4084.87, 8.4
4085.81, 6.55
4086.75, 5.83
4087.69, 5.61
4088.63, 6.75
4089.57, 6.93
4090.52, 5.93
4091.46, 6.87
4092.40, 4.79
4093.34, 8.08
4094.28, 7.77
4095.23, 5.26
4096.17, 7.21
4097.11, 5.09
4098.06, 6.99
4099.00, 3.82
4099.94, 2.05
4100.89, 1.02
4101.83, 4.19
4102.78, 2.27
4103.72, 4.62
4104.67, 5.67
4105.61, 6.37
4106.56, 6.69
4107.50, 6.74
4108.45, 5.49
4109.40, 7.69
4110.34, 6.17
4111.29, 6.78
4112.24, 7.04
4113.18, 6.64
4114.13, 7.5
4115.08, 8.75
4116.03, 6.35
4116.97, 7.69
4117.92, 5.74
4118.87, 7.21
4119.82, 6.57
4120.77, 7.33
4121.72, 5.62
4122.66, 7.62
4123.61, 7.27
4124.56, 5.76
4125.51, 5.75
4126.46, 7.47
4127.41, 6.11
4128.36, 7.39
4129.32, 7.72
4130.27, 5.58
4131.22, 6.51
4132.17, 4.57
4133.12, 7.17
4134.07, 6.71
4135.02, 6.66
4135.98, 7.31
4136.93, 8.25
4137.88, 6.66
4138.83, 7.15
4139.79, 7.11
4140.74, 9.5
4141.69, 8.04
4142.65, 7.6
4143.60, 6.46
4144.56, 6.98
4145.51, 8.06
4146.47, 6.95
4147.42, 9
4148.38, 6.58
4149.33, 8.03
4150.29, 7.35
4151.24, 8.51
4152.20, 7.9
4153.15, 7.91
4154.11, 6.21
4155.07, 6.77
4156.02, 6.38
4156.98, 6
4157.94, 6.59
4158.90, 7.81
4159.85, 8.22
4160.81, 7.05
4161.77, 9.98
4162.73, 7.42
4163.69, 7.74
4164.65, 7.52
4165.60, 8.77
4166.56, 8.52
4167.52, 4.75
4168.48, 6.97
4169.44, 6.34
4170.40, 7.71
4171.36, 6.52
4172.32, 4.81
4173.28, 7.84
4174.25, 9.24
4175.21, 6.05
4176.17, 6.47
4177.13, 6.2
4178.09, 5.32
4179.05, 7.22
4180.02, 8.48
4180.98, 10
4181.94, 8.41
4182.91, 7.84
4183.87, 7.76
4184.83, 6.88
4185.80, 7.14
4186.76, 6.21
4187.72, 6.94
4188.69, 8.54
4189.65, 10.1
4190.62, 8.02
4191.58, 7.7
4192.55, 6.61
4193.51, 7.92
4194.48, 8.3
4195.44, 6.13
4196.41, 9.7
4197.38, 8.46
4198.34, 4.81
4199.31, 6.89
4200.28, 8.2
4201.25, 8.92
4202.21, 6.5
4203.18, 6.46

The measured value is 6.3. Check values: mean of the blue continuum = 7.35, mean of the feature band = 6.11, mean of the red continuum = 7.22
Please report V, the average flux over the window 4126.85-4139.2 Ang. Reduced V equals 6.76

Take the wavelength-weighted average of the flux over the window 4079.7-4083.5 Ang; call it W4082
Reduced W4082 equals 6.97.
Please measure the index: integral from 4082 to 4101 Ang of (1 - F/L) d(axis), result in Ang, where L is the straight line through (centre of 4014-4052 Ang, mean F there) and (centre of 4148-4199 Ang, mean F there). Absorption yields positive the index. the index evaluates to 3.9 Ang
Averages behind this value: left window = 7.55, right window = 7.41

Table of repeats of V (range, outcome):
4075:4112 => 6.05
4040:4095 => 7.17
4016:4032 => 7.85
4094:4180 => 6.75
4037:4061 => 7.47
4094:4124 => 6.03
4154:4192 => 7.37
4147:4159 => 7.28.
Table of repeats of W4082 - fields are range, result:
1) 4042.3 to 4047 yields 6.95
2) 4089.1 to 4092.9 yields 6.14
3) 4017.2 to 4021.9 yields 7.87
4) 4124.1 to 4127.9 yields 6.28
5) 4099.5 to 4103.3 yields 2.41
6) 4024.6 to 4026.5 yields 6.83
